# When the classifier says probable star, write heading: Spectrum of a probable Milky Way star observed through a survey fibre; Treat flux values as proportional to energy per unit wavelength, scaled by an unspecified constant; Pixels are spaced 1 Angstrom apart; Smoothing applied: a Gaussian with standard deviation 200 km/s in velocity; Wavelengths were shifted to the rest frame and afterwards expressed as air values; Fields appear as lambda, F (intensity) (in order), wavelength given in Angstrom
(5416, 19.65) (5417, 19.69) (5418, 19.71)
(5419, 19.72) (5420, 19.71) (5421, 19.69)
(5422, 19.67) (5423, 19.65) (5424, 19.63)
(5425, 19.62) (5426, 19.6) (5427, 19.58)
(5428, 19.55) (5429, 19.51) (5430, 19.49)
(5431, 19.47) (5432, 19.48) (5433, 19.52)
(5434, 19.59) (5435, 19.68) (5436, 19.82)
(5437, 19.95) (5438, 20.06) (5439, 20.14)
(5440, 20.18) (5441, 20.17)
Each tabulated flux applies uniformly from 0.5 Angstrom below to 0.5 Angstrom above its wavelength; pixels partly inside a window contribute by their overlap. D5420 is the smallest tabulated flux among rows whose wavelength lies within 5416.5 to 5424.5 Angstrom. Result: 19.63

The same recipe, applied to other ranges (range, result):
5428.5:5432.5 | 19.47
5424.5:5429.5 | 19.51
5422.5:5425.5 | 19.62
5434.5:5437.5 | 19.68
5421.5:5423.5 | 19.65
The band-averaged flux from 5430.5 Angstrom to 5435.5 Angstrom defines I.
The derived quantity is 19.5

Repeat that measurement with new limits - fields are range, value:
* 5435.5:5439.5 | 20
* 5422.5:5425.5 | 19.6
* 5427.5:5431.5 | 19.5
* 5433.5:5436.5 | 19.7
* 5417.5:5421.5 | 19.7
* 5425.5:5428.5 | 19.6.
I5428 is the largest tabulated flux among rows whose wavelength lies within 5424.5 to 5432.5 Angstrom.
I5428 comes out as 19.62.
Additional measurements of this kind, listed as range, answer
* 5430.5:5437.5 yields 19.95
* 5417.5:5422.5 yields 19.72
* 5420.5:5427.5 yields 19.69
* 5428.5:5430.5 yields 19.51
